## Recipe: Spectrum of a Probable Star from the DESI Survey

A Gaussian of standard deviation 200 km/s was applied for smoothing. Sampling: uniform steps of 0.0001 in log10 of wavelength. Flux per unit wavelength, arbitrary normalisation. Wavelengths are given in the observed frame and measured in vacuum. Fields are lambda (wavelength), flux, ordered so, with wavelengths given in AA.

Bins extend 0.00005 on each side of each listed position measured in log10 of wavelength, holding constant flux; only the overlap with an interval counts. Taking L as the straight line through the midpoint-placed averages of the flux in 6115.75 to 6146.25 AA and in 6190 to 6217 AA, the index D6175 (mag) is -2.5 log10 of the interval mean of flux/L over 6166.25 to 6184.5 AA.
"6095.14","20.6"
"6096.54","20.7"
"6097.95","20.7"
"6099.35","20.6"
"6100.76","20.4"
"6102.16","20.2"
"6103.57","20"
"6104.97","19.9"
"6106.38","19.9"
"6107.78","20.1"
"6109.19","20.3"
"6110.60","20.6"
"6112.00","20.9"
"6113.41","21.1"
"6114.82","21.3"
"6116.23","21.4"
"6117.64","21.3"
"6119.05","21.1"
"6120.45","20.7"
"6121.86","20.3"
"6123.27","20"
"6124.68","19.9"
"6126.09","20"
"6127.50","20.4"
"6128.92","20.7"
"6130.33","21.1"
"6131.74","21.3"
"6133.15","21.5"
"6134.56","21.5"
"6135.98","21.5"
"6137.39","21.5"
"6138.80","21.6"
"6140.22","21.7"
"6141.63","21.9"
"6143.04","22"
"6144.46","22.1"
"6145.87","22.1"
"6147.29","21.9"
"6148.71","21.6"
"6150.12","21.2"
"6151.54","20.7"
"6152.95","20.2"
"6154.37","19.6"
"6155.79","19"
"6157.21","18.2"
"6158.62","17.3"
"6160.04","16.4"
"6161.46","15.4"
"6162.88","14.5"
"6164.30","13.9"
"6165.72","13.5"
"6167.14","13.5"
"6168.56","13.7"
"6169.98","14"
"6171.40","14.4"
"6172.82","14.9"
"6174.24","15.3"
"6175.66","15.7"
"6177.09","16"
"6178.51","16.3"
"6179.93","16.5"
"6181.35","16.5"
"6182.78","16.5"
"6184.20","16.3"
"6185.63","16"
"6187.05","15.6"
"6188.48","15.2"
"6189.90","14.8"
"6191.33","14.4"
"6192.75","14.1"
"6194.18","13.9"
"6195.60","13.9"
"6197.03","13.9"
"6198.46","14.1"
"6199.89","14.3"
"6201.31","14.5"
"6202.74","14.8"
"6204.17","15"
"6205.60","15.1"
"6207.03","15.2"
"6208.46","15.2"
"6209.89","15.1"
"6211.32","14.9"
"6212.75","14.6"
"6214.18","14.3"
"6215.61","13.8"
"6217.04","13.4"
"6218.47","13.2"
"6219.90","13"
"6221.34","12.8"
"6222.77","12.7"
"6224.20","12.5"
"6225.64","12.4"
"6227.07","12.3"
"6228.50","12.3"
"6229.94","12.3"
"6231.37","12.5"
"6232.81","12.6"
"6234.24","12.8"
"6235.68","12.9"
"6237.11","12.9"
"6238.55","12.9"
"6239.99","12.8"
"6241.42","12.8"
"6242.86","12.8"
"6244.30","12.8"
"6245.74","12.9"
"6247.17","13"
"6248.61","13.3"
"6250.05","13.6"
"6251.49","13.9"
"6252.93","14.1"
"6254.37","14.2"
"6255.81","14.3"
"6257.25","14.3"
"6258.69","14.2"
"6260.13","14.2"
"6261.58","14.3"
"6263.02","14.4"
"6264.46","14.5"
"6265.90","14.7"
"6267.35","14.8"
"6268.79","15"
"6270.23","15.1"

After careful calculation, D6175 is 0.11 mag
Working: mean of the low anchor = 21.2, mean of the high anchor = 14.5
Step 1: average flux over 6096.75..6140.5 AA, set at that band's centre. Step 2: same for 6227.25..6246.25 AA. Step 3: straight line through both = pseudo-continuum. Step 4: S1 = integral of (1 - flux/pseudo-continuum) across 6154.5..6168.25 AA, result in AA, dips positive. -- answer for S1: 1.55 AA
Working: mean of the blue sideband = 20.7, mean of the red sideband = 12.7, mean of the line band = 15.8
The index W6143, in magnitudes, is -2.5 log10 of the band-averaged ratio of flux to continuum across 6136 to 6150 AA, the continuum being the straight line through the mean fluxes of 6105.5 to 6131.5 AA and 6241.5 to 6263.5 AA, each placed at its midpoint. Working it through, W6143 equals -0.13 mag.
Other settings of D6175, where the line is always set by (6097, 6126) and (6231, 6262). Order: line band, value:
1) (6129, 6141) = -0.115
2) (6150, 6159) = -0.068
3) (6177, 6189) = 0.041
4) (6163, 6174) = 0.236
